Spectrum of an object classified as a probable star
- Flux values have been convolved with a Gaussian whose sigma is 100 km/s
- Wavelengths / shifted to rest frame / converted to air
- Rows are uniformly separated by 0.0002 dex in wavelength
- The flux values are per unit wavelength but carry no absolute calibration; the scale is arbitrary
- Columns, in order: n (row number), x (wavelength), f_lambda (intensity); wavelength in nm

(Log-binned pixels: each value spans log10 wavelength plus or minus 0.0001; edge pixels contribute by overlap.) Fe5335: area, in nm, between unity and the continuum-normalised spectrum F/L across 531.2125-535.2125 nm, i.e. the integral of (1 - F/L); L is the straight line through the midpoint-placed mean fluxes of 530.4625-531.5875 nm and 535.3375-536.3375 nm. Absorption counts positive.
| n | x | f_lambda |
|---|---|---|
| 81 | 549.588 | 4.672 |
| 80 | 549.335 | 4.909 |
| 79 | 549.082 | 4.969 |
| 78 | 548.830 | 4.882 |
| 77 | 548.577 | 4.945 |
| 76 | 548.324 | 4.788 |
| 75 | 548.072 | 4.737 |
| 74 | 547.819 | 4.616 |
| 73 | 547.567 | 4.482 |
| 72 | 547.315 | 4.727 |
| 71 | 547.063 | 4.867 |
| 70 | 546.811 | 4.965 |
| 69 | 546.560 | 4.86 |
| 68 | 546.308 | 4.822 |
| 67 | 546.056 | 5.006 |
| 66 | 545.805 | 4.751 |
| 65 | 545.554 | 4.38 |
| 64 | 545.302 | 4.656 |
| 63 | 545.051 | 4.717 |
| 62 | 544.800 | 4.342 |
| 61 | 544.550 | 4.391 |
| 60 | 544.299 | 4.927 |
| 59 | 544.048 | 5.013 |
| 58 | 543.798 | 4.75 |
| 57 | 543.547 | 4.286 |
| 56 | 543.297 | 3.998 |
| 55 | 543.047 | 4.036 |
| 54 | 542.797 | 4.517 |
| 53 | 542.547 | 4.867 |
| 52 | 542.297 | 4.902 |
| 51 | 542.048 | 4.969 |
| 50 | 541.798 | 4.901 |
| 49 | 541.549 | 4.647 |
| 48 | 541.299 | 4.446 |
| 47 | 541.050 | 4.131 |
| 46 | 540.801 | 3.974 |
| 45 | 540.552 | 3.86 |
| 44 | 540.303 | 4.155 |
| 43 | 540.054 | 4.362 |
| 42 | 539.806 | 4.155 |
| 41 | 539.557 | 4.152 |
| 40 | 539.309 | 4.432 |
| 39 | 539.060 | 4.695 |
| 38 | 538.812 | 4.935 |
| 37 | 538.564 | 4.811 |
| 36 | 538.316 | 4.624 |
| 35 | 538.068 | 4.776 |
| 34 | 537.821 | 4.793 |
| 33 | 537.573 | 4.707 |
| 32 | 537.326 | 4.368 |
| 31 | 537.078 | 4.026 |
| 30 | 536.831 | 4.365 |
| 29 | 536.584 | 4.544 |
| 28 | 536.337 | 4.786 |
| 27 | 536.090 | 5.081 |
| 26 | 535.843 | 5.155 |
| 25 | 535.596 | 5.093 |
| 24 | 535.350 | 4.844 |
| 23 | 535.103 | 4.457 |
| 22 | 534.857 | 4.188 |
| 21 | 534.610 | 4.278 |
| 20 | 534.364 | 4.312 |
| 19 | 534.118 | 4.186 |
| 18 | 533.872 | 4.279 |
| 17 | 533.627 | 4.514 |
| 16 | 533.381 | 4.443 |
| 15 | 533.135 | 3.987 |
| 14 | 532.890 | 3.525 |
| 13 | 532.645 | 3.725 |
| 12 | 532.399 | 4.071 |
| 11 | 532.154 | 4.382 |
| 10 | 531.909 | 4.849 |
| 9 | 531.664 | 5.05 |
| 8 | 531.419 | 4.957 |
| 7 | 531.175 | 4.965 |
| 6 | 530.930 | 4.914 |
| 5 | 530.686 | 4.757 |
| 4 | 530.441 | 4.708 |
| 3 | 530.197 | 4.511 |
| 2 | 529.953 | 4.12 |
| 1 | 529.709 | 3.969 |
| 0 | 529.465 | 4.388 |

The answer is 0.50 nm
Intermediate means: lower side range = 4.89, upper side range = 5.03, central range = 4.34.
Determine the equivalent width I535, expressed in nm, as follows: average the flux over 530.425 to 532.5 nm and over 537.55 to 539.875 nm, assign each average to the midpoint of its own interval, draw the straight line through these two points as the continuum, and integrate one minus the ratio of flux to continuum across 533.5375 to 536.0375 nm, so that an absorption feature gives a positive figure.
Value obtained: 0.07 nm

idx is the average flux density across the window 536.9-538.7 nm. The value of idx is 4.58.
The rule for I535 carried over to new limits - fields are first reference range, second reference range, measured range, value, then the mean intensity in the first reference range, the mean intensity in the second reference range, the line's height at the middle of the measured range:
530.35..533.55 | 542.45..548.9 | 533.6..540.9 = 0.09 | 4.48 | 4.66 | 4.55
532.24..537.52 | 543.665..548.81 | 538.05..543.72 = 0.15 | 4.4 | 4.74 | 4.58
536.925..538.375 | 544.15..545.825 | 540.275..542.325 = 0.06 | 4.54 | 4.59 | 4.57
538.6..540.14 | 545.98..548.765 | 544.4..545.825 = 0.05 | 4.48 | 4.8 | 4.71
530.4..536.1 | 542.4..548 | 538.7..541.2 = 0.16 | 4.52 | 4.64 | 4.58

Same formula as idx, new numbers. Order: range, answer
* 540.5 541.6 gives 4.2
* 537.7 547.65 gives 4.58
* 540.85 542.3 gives 4.61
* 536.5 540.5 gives 4.48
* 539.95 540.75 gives 4.1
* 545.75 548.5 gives 4.79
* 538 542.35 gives 4.49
